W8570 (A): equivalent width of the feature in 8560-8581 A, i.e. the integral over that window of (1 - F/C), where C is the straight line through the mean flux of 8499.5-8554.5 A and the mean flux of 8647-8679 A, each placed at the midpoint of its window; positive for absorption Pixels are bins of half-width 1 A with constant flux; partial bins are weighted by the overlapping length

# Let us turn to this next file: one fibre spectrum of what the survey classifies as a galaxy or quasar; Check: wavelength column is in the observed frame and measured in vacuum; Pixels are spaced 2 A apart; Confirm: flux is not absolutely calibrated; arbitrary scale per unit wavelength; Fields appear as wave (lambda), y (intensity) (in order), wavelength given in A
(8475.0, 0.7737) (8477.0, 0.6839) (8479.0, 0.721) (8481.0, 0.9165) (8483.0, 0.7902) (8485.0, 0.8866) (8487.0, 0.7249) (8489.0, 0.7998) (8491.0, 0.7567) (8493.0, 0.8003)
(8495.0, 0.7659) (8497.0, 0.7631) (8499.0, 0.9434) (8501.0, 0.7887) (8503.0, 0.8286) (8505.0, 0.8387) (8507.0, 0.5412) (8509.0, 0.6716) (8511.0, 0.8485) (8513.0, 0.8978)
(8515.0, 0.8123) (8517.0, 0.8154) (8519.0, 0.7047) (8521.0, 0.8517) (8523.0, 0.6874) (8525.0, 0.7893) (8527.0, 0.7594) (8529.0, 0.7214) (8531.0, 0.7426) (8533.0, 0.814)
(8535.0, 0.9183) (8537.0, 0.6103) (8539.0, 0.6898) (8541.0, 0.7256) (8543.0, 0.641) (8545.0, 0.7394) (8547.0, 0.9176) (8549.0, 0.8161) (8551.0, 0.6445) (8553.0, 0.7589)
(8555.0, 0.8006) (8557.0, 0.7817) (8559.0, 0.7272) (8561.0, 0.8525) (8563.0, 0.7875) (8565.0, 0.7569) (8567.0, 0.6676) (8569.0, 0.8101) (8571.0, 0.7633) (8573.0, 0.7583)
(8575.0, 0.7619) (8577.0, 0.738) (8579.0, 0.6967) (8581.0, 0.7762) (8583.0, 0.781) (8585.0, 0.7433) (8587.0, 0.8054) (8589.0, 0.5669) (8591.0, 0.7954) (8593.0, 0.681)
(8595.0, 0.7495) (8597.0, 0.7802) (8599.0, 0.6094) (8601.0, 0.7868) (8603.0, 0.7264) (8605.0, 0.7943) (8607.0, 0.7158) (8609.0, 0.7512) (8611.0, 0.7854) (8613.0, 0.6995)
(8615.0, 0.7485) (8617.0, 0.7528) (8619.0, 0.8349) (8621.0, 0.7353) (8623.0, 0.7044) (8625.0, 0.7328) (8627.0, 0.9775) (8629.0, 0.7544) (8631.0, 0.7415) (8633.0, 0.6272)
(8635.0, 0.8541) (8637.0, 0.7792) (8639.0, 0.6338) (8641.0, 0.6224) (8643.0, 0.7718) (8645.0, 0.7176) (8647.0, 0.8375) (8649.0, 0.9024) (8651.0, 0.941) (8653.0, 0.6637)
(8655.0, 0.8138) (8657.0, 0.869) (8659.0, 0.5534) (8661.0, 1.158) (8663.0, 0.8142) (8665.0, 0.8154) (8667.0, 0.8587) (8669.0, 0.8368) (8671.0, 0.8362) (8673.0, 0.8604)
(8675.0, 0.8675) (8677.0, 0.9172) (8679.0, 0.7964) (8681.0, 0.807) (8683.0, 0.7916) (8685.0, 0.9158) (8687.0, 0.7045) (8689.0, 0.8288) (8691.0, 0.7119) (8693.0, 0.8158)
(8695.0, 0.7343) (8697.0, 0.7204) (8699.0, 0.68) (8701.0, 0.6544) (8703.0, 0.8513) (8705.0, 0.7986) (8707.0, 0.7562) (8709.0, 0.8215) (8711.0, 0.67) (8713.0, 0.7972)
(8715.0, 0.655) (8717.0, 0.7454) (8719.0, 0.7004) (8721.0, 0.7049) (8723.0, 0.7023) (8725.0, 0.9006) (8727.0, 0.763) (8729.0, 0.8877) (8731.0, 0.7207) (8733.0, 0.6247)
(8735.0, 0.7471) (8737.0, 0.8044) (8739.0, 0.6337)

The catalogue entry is 0.8 A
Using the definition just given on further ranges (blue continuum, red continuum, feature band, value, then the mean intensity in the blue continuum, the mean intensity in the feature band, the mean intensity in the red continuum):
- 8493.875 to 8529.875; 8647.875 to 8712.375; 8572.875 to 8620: 2.9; 0.78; 0.743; 0.805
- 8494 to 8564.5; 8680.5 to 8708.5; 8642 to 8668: -1.8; 0.771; 0.824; 0.77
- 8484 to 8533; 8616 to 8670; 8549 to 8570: 0.6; 0.782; 0.761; 0.789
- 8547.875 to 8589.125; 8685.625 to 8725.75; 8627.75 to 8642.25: 0.6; 0.757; 0.722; 0.748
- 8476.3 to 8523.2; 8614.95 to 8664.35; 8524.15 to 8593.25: 2.8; 0.787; 0.753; 0.783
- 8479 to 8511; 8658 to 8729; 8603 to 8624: 1.0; 0.788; 0.751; 0.788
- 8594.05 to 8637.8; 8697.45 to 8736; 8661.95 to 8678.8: -2.2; 0.756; 0.849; 0.746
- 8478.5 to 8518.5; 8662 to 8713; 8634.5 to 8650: 0.6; 0.795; 0.762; 0.795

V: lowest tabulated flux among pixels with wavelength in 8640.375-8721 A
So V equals 0.5534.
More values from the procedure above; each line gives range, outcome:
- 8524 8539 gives 0.6103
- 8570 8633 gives 0.5669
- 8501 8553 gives 0.5412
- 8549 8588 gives 0.6445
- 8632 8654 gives 0.6224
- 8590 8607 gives 0.6094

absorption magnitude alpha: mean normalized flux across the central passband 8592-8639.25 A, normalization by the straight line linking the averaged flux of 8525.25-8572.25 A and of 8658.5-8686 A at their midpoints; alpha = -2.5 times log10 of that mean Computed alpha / 0.08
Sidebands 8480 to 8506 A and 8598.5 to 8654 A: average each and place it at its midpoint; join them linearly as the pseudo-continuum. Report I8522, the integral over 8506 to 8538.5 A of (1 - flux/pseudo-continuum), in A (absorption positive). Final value 1.7 A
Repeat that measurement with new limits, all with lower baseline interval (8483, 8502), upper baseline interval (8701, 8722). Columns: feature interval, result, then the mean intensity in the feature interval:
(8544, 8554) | 0.2 A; 0.775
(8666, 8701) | -2.2 A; 0.801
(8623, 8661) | -0.6 A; 0.775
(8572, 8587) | 0.5 A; 0.754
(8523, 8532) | 0.5 A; 0.746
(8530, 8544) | 1.0 A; 0.735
